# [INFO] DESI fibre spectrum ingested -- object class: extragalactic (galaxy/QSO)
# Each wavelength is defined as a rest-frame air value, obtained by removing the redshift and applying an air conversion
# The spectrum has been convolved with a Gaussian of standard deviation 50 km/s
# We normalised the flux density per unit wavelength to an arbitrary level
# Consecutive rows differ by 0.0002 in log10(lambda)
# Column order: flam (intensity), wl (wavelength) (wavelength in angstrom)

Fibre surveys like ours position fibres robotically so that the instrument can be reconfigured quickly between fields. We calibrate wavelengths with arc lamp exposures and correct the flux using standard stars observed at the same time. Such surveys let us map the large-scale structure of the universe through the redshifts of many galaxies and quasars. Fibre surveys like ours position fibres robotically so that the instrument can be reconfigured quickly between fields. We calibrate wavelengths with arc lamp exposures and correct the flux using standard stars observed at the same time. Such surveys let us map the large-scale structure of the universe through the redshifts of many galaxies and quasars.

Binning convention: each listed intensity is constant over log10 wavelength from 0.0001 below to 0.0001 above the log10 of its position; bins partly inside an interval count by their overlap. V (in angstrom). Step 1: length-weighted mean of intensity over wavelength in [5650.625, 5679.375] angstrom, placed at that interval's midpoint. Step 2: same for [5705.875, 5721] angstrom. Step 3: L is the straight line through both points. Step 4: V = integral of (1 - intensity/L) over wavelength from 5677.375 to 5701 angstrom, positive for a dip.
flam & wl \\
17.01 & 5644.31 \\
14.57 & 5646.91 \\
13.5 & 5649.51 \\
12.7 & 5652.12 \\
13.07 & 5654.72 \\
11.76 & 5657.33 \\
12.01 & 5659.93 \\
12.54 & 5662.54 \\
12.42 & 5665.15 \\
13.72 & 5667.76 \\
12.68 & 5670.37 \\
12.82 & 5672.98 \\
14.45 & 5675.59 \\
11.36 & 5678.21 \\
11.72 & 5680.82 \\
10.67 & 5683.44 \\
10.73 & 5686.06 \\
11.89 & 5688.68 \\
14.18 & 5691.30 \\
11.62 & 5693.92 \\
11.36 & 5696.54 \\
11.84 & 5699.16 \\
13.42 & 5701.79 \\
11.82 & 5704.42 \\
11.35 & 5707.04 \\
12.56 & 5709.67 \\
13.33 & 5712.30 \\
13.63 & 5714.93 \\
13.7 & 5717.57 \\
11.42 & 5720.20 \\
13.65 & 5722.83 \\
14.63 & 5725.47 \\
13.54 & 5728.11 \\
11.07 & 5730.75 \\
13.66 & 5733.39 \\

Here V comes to 1.8 angstrom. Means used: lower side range 12.7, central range 11.8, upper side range 12.7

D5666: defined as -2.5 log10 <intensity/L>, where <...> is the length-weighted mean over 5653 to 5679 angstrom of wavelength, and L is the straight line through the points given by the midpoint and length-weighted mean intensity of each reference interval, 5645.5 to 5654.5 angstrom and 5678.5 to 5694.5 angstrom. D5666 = 0.00 mag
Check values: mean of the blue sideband 13.6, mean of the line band 12.7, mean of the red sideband 11.8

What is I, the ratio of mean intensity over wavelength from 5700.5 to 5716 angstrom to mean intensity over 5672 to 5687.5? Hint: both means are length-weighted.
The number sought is 1.06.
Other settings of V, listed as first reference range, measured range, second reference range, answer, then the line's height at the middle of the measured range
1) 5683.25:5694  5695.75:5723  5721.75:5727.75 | 1.30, 13.2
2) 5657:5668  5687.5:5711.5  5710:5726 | 1.38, 13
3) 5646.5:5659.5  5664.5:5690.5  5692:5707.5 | 0.40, 12.5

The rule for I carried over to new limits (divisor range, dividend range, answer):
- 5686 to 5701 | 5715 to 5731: 1.09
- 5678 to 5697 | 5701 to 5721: 1.08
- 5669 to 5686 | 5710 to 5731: 1.08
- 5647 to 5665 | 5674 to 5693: 0.96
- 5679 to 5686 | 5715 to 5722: 1.15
